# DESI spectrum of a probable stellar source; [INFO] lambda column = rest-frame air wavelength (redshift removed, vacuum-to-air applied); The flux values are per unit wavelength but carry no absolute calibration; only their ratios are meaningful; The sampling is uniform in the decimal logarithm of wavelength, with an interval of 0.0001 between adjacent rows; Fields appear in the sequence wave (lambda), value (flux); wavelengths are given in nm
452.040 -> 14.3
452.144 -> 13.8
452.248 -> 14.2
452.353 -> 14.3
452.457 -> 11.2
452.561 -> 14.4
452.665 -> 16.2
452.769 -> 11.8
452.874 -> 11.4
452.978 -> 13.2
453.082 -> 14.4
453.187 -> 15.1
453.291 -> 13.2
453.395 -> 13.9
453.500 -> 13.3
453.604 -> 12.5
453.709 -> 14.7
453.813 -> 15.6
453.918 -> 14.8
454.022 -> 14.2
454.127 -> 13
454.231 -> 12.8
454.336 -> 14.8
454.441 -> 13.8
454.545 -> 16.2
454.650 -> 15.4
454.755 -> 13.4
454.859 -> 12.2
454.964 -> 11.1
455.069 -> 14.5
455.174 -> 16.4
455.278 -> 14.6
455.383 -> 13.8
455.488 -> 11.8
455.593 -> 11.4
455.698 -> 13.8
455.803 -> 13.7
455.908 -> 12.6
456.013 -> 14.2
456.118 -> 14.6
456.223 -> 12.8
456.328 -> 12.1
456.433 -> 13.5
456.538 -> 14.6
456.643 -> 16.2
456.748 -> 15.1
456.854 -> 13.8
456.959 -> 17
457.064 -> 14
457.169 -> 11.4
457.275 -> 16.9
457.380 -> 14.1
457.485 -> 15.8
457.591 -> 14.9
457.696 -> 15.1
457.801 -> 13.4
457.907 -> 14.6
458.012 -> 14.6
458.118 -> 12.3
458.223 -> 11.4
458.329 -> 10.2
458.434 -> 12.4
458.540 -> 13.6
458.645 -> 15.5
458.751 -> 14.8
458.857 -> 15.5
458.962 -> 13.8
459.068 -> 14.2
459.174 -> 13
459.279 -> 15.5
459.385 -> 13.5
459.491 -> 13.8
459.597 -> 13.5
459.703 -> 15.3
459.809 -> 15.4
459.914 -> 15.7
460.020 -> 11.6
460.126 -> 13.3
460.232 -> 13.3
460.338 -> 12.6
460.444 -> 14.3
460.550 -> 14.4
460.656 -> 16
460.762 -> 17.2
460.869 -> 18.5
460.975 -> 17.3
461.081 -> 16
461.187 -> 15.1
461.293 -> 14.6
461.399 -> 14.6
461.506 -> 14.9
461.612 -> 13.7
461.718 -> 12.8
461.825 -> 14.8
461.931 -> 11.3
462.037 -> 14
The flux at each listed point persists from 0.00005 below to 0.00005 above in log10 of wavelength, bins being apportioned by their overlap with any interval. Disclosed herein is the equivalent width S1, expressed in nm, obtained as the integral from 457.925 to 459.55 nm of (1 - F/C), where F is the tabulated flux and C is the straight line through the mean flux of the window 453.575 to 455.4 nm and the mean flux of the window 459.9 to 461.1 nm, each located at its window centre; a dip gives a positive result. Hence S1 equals 0.12 nm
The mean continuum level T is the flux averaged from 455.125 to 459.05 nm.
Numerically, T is 14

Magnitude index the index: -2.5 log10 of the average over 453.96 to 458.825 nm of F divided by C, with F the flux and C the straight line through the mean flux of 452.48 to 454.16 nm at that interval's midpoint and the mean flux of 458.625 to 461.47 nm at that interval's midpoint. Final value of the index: 0.027 mag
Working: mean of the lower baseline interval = 13.8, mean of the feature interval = 13.9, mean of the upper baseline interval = 14.7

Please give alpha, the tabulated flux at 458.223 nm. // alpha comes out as 11.4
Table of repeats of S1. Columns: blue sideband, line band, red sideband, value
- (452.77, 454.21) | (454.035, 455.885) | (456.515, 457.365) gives 0.07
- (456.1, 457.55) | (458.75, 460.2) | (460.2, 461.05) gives 0.10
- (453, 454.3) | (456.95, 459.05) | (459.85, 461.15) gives 0.09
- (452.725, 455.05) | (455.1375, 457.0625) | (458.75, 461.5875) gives 0.01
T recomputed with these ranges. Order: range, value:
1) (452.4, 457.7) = 13.9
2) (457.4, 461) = 14.3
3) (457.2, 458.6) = 13.8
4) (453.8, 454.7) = 14.5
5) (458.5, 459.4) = 14.4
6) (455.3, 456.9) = 13.6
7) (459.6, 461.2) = 15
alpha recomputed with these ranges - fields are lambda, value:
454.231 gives 12.8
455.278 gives 14.6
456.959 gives 17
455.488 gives 11.8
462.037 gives 14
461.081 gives 16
